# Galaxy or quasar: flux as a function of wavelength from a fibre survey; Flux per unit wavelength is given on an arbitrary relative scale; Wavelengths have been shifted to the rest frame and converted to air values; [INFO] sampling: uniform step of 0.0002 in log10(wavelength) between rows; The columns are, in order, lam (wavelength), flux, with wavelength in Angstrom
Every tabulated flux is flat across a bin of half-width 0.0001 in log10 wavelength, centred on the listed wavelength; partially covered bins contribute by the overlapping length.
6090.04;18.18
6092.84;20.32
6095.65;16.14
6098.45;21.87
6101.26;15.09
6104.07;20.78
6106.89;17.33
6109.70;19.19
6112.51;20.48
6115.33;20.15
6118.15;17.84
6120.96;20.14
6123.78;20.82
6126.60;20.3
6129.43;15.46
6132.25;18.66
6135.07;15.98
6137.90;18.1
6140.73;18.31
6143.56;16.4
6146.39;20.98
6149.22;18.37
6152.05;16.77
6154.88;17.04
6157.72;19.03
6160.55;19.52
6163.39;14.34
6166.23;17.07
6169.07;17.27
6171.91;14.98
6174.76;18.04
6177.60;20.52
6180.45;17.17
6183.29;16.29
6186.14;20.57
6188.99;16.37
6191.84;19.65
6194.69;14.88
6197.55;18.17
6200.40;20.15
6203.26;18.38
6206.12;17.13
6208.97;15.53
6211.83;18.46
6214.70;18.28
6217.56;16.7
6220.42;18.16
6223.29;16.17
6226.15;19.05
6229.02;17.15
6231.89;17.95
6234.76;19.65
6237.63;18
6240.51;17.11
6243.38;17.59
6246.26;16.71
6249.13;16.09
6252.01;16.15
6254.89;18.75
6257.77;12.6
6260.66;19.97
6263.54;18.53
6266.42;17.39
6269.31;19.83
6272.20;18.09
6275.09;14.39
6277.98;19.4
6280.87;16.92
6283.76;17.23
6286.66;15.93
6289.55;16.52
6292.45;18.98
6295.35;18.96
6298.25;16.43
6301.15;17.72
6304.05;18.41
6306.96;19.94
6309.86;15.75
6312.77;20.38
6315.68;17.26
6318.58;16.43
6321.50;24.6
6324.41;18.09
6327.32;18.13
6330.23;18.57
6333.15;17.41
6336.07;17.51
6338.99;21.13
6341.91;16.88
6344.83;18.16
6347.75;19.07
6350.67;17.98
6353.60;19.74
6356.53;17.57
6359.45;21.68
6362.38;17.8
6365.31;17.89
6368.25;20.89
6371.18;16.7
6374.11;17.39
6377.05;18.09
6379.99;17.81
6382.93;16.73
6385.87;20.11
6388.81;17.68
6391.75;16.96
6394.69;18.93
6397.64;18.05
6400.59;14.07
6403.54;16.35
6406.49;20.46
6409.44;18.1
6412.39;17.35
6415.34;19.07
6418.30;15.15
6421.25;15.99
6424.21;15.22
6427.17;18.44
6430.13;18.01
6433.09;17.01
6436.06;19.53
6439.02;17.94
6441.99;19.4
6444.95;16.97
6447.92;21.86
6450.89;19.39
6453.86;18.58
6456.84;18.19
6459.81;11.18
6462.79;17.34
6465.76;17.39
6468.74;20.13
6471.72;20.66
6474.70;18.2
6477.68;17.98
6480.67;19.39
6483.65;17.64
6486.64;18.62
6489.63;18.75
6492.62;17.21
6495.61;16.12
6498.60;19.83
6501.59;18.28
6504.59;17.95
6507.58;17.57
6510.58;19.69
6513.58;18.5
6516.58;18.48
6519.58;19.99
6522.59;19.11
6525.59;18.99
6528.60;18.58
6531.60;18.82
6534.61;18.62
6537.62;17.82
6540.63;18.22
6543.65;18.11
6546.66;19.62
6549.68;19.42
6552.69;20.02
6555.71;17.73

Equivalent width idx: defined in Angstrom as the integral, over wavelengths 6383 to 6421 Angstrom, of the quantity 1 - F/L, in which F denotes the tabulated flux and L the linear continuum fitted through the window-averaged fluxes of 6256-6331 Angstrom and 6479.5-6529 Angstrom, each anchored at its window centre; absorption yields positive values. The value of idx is 1.3 Angstrom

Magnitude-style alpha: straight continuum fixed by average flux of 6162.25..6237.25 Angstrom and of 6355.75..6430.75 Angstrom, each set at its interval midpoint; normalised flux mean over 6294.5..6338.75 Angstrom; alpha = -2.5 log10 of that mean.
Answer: -0.04 mag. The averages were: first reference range 17.6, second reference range 17.8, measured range 18.4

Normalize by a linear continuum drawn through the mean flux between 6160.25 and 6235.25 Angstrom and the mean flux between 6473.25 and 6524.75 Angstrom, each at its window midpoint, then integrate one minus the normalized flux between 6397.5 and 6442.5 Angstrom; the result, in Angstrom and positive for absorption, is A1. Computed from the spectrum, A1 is 1.9 Angstrom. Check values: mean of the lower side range 17.6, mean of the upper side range 18.4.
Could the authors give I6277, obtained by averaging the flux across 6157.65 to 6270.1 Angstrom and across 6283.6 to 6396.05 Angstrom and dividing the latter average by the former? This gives 1.0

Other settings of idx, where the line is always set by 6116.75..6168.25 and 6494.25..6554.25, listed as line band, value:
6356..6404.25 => 1.3 Angstrom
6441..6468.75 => 1.0 Angstrom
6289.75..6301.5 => 0.3 Angstrom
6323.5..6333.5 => 0.1 Angstrom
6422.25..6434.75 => 0.9 Angstrom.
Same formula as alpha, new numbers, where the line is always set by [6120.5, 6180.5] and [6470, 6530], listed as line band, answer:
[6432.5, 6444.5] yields 0.001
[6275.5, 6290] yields 0.070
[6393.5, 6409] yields 0.050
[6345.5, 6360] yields -0.040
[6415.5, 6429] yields 0.119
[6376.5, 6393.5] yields 0.028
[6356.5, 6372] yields -0.036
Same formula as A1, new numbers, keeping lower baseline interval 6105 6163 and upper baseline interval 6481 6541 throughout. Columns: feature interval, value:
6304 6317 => 0.09 Angstrom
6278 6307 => 1.25 Angstrom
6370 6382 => 0.64 Angstrom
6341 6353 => 0.18 Angstrom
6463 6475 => -0.34 Angstrom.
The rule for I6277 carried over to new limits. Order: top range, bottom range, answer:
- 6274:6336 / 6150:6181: 1.03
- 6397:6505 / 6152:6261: 1.02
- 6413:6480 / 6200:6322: 1.01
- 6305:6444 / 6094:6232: 1.01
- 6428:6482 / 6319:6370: 0.97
